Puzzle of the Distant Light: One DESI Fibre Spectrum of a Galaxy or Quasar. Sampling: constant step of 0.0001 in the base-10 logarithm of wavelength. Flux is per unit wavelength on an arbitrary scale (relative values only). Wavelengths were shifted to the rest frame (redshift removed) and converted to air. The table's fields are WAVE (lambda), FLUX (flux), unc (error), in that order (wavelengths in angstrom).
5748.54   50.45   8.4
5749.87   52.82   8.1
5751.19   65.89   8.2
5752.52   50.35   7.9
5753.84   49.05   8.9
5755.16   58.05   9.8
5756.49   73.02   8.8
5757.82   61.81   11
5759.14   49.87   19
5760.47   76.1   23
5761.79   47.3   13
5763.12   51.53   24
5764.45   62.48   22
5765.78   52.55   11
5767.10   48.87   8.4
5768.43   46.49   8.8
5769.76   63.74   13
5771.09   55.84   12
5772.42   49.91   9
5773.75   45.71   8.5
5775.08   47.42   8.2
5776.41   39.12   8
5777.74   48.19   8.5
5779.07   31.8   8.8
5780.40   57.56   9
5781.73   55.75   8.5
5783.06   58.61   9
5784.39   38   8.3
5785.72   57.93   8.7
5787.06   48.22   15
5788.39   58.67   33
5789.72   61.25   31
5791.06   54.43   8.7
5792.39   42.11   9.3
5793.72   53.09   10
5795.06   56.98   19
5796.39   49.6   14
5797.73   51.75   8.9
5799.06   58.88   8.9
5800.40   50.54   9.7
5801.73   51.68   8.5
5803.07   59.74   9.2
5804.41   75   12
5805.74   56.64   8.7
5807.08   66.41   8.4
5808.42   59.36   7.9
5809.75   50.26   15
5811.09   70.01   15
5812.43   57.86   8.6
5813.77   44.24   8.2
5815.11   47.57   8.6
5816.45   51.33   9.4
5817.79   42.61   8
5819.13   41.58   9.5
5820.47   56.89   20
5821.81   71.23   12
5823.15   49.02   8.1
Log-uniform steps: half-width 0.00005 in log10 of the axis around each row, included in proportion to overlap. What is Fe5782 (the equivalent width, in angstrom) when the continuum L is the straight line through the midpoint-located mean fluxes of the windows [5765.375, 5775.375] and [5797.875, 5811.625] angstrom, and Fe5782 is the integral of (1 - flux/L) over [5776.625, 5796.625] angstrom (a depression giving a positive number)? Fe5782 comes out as 1.45 angstrom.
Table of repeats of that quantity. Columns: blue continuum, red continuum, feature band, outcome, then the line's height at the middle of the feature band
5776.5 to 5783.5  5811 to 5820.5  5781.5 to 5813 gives -4.03 angstrom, 49.6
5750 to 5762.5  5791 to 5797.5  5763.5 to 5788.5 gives 1.83 angstrom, 54.7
